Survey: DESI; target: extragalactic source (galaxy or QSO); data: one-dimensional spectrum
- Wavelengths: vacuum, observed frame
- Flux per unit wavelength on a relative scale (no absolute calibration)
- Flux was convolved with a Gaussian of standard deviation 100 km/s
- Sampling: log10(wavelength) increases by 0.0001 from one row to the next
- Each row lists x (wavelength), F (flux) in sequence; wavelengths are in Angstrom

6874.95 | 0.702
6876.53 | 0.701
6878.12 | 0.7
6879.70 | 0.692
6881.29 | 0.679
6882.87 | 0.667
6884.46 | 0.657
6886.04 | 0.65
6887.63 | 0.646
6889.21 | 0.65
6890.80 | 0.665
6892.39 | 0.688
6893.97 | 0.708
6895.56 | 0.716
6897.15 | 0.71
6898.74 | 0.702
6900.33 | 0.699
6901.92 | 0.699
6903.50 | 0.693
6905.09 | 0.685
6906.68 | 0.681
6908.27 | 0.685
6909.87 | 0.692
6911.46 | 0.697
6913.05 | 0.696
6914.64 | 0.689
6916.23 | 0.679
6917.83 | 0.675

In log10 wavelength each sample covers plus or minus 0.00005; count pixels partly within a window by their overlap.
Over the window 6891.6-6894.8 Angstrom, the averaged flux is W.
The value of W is 0.699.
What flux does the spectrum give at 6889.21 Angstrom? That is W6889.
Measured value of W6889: 0.65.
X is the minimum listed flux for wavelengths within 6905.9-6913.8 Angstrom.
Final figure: 0.681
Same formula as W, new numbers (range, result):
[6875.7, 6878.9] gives 0.7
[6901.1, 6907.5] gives 0.69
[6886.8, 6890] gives 0.648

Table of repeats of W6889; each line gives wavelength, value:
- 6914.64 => 0.689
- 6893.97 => 0.708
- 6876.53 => 0.701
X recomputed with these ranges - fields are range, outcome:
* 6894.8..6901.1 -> 0.699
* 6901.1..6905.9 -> 0.685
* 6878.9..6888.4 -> 0.646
